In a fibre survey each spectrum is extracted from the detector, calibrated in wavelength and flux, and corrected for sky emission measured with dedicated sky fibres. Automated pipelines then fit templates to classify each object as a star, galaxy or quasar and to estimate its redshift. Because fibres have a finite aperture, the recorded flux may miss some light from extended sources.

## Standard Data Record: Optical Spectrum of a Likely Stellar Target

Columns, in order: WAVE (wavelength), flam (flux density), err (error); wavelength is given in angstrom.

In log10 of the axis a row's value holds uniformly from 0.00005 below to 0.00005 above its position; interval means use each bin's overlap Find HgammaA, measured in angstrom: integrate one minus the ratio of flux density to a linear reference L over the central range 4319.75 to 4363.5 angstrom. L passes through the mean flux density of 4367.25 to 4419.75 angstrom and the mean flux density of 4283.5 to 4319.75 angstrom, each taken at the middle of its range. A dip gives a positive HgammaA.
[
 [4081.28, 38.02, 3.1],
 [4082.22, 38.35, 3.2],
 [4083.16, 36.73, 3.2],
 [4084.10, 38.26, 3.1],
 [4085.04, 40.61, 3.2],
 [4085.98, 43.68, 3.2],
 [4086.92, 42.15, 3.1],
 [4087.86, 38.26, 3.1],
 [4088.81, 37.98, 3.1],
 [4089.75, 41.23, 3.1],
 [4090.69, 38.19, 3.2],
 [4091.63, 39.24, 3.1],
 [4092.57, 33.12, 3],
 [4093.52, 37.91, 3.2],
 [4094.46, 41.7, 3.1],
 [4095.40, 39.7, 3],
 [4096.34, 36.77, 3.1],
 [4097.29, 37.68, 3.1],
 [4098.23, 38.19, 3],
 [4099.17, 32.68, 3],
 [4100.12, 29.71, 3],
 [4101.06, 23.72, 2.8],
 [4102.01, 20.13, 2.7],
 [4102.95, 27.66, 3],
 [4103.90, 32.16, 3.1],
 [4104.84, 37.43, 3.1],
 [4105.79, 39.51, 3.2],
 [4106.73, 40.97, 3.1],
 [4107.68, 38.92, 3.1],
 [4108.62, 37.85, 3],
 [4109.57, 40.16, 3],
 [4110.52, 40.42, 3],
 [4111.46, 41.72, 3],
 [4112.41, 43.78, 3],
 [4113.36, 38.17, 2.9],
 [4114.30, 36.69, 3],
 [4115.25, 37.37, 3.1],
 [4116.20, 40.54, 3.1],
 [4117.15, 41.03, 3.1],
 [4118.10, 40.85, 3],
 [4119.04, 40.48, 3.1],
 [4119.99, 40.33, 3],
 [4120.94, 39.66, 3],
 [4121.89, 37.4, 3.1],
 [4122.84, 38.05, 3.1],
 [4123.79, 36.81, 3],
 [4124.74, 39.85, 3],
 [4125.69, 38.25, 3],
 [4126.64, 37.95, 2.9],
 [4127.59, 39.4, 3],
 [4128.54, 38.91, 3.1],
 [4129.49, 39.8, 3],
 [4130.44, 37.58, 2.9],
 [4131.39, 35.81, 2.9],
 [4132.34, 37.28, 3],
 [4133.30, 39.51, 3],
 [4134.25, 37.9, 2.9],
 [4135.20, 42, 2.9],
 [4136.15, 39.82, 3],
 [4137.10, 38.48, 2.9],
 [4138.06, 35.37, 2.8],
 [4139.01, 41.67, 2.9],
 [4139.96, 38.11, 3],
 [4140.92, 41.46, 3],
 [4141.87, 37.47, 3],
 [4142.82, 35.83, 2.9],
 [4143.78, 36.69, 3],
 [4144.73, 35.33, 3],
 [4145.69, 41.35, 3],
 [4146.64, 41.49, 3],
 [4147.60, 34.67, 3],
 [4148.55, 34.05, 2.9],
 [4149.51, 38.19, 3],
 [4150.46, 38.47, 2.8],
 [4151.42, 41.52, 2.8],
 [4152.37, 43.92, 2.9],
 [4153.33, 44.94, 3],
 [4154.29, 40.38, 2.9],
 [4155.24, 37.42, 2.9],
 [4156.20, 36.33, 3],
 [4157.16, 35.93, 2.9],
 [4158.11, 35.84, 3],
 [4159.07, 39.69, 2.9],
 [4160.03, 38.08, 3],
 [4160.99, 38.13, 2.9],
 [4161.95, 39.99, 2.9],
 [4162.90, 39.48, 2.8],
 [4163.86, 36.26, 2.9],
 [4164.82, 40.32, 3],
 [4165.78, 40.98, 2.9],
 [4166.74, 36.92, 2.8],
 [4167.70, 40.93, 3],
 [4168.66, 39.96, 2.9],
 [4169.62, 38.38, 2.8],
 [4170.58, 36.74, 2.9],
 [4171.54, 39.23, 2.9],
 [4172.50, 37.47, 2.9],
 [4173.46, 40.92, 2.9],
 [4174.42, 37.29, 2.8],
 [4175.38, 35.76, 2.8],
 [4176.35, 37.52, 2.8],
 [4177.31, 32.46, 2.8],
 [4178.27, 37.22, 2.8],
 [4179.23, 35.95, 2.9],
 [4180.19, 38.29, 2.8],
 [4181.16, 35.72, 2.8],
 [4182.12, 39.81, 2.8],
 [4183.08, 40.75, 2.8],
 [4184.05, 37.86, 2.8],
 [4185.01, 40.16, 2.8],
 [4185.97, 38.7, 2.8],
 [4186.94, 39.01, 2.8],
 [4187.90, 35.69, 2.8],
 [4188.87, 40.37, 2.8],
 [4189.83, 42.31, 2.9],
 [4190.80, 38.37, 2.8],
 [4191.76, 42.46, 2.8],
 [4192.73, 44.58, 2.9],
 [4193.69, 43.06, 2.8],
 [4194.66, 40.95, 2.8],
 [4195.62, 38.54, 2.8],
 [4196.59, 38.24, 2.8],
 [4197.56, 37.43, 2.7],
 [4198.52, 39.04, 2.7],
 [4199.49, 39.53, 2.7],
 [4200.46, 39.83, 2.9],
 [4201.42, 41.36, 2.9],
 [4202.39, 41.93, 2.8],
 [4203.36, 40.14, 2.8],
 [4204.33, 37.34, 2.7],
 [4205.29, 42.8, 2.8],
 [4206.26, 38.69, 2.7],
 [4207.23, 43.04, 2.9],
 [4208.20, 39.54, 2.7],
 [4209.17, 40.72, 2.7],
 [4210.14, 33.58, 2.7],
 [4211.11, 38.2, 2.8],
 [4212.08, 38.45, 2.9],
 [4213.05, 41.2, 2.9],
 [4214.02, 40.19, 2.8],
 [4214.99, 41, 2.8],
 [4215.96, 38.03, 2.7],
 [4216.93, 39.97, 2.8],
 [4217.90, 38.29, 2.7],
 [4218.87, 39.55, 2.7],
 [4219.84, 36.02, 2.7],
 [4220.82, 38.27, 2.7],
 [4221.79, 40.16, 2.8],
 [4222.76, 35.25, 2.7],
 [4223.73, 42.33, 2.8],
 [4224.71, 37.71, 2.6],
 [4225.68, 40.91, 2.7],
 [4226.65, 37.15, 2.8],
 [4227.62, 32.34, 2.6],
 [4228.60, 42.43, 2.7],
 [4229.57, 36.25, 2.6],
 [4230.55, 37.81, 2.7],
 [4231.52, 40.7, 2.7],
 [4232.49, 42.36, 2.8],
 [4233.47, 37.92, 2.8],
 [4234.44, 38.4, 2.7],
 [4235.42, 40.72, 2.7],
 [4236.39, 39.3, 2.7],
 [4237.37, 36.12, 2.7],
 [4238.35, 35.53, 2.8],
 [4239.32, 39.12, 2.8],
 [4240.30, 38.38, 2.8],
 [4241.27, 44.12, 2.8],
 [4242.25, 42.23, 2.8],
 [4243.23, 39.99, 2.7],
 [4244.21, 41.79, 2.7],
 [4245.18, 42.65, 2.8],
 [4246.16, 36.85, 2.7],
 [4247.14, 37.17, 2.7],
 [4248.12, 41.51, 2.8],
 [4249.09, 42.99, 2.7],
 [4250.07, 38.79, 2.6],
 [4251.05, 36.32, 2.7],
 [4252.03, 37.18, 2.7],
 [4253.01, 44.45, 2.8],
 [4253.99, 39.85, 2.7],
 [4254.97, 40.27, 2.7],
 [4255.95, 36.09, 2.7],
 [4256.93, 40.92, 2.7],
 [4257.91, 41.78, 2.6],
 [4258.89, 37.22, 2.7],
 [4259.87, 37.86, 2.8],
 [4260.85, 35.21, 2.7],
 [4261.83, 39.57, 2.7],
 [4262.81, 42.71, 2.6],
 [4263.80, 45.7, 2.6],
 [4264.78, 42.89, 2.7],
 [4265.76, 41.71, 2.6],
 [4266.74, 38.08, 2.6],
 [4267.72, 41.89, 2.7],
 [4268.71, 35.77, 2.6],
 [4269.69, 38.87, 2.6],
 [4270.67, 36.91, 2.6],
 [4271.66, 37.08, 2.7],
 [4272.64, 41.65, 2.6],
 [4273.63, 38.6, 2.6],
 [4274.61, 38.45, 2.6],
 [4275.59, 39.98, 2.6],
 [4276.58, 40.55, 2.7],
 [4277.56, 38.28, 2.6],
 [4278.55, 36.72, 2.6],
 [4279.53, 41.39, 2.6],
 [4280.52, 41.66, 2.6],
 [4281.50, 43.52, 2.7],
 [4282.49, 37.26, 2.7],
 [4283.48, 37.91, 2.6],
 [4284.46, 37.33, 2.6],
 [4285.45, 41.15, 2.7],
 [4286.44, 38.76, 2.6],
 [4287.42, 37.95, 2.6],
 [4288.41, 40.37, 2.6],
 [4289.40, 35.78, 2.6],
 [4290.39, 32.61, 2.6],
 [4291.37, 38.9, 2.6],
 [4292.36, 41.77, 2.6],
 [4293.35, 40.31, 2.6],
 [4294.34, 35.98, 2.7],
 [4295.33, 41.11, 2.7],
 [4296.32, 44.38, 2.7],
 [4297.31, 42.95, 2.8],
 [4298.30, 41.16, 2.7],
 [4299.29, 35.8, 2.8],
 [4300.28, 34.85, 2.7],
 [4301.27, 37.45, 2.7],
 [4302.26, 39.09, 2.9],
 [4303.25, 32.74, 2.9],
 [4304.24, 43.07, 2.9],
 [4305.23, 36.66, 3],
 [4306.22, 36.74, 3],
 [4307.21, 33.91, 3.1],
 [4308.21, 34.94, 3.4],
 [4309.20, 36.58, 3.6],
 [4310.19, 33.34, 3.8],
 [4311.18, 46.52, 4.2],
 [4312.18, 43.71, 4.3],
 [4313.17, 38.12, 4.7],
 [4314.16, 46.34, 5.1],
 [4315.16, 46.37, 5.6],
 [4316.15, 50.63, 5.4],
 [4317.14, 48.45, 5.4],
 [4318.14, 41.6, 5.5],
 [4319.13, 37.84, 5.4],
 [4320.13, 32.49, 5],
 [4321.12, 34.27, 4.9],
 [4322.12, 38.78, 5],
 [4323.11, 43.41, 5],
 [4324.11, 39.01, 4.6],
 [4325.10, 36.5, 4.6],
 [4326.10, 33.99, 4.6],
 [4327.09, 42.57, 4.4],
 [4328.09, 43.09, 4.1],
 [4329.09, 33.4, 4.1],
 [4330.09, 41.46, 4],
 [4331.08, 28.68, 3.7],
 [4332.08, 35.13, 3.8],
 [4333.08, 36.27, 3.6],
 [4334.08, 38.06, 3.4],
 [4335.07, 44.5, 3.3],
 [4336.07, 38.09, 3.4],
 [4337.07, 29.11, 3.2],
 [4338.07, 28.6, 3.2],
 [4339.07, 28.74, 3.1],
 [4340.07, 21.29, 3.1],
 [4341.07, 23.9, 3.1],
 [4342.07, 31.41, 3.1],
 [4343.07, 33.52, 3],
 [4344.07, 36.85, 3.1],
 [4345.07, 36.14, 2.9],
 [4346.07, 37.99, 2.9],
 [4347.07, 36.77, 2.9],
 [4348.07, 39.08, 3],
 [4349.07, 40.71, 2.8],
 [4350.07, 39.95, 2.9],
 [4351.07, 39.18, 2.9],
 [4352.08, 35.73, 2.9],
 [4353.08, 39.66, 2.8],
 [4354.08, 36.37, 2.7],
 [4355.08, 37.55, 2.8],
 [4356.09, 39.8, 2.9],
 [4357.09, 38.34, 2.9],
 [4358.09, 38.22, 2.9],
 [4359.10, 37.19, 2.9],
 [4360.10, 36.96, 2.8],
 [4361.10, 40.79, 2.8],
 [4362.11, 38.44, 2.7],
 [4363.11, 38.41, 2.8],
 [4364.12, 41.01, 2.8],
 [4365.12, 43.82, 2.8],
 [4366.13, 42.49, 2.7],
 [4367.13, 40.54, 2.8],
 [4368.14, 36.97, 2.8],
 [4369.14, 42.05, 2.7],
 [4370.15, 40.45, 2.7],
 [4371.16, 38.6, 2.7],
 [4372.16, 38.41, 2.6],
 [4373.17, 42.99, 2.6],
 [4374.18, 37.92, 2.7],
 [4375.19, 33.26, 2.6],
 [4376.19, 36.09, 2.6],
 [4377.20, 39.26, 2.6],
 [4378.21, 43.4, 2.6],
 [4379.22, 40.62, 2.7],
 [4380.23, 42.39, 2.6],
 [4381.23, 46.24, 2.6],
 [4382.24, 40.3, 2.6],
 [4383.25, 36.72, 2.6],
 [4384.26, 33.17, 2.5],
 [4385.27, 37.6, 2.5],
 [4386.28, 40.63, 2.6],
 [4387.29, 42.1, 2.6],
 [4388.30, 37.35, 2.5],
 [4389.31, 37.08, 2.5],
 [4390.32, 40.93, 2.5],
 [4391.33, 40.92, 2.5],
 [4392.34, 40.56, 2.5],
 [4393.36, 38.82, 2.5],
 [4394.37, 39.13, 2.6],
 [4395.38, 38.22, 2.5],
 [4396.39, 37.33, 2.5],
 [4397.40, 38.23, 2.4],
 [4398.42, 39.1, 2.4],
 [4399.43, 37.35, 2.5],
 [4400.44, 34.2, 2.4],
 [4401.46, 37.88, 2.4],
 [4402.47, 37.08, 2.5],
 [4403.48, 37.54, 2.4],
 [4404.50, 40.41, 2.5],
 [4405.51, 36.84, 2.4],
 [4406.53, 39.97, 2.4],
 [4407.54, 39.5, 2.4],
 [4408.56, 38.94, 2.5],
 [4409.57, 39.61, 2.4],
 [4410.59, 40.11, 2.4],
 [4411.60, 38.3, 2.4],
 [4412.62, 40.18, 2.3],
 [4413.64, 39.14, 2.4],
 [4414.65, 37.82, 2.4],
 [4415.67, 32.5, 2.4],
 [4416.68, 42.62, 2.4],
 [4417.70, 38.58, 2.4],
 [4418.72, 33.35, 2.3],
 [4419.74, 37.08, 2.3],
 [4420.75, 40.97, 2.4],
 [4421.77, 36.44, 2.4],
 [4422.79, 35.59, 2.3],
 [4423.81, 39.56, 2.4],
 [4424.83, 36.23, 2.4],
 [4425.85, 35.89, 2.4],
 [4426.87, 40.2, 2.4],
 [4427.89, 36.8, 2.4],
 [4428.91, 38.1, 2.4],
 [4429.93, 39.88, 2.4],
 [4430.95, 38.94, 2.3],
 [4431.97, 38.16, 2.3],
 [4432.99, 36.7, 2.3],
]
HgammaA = 3.16 angstrom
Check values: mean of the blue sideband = 39.5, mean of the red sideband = 38.8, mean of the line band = 36.4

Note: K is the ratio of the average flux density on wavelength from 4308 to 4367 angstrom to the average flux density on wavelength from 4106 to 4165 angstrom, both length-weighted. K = 0.97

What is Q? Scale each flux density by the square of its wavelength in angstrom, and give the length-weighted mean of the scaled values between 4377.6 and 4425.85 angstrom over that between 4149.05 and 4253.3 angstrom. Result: 1.08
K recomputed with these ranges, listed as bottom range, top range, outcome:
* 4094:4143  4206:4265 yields 1.04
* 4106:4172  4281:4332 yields 1.00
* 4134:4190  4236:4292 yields 1.02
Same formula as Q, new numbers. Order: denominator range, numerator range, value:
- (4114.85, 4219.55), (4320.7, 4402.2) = 1.06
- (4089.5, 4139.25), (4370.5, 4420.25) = 1.17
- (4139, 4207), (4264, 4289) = 1.06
